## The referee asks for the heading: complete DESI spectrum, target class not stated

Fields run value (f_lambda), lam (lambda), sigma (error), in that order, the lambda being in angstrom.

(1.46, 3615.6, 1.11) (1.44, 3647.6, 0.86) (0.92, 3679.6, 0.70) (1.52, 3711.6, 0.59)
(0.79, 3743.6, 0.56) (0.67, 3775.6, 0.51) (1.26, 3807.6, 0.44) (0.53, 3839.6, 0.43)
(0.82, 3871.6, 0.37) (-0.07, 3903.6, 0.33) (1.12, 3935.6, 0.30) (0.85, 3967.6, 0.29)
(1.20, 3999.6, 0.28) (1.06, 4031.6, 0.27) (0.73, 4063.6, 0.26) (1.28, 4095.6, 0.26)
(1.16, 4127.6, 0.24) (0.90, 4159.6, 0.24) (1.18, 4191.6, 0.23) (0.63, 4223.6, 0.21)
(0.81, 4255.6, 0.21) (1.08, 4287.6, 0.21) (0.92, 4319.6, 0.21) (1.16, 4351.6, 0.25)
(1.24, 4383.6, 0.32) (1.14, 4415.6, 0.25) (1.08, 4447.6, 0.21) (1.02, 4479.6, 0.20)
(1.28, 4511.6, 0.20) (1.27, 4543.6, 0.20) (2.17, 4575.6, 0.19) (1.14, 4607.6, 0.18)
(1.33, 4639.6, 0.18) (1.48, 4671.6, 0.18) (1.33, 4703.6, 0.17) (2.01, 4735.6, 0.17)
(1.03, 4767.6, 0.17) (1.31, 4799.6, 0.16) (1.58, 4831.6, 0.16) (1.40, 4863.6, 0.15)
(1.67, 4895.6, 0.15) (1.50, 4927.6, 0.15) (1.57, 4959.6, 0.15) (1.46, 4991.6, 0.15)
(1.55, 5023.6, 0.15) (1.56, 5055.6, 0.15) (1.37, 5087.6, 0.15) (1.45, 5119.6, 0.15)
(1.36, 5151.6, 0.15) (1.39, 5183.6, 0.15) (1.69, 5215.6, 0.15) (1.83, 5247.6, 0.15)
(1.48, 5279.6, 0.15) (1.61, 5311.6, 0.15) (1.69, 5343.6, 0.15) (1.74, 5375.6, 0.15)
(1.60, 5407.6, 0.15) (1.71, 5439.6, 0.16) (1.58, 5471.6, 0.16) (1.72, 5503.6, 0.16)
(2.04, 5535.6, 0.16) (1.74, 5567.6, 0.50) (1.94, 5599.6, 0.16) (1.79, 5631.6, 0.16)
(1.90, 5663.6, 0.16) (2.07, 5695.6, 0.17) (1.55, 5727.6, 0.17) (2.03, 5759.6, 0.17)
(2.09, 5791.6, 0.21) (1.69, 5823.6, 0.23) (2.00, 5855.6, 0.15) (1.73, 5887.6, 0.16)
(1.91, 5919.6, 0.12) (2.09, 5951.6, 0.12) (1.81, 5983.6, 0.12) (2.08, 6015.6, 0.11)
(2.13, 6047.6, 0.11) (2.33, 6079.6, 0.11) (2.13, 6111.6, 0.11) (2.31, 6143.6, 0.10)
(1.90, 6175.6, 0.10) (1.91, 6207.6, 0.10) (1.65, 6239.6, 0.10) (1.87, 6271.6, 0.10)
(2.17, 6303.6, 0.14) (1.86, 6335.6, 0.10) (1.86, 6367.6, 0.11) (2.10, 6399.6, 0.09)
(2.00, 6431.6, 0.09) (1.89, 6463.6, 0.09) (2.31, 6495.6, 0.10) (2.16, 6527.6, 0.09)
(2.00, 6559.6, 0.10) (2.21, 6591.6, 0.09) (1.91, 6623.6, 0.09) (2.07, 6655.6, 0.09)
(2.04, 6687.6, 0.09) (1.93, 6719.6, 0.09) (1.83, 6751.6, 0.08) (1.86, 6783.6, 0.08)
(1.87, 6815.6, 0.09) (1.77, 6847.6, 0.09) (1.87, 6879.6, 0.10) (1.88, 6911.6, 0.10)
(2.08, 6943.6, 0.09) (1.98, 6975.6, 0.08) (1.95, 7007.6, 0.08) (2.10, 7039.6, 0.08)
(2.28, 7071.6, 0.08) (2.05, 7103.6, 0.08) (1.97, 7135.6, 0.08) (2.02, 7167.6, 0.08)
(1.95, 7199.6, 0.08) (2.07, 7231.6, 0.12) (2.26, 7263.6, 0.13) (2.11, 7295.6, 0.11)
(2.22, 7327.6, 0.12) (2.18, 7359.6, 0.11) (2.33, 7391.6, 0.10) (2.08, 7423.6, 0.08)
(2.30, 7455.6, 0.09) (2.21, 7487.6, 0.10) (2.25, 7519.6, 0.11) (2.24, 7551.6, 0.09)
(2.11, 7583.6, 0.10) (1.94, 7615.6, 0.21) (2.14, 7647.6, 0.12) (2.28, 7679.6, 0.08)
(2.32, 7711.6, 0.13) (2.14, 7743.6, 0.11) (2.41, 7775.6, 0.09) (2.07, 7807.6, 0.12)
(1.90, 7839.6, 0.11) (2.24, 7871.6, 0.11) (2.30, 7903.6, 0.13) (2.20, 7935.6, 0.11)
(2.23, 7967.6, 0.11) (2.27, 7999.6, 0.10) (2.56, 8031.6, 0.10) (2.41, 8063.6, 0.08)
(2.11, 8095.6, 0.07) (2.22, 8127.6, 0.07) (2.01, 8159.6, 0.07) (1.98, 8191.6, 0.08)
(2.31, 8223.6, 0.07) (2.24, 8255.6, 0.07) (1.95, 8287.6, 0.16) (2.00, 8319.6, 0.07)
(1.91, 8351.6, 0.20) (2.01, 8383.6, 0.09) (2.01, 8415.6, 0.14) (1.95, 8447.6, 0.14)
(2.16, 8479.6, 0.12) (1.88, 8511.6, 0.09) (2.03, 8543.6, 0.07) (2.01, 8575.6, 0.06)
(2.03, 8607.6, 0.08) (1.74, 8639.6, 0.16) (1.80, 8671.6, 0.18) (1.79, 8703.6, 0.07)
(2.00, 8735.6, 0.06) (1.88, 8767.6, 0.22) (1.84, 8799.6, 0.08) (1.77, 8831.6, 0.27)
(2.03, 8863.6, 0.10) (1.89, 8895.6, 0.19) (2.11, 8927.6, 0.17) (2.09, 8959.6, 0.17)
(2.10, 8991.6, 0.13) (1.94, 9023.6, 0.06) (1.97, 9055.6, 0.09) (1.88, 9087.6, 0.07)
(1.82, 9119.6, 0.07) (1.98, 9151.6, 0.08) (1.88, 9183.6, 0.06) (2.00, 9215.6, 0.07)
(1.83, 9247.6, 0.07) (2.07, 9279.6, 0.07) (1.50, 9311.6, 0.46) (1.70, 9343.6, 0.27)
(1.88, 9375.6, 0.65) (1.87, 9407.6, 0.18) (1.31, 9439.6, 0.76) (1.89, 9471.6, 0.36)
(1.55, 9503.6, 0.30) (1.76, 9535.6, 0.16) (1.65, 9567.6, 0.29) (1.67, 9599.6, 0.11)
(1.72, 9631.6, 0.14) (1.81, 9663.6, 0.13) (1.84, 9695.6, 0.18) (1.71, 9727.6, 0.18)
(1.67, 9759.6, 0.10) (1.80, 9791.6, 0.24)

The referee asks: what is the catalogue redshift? 0.23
